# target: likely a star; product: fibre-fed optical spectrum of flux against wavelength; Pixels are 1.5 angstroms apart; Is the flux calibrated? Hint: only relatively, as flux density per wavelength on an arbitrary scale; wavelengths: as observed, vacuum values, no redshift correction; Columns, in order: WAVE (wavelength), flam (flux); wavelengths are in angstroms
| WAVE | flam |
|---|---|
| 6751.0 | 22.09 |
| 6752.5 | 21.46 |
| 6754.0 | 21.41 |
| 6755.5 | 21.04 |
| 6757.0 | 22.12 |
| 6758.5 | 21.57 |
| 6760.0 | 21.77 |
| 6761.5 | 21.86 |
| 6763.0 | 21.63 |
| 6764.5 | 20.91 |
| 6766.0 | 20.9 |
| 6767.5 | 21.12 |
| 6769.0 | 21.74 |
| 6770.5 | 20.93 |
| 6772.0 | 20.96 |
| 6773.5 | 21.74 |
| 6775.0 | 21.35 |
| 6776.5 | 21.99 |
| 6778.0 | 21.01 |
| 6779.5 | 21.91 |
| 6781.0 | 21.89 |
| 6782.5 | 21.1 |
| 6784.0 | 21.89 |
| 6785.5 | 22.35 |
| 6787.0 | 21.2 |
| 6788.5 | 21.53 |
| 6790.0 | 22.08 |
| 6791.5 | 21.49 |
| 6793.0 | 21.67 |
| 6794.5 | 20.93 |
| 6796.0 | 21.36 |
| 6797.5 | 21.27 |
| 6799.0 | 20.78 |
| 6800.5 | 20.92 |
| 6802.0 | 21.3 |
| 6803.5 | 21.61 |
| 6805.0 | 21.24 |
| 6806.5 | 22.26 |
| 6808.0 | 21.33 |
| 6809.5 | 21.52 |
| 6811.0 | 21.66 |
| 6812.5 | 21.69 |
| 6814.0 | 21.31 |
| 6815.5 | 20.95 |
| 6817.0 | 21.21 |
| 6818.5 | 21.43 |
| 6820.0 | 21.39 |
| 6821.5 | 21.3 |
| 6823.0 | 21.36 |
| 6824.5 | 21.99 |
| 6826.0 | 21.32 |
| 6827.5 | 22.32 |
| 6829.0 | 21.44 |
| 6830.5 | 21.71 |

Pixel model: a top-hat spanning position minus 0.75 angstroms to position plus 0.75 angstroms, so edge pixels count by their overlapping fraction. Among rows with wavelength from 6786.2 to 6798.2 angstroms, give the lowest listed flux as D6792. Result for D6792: 20.93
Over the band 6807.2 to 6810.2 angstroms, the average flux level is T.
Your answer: 21.4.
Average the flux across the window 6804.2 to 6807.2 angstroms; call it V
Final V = 21.7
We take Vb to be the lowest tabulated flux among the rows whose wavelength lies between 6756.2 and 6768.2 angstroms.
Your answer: 20.9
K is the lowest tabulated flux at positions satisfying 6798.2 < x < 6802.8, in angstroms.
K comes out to 20.78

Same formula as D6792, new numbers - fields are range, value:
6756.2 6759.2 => 21.57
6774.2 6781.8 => 21.01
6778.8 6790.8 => 21.1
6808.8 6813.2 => 21.52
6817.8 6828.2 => 21.3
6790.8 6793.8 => 21.49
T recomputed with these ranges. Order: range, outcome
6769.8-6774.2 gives 21.2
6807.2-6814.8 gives 21.5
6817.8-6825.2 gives 21.5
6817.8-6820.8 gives 21.4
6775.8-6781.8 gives 21.7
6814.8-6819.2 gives 21.2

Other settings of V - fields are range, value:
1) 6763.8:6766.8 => 20.9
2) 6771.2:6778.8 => 21.4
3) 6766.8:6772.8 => 21.2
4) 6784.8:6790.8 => 21.8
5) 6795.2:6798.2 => 21.3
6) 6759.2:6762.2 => 21.8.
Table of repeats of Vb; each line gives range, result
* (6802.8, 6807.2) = 21.24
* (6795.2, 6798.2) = 21.27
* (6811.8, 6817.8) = 20.95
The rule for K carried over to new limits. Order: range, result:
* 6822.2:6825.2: 21.36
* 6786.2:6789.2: 21.2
